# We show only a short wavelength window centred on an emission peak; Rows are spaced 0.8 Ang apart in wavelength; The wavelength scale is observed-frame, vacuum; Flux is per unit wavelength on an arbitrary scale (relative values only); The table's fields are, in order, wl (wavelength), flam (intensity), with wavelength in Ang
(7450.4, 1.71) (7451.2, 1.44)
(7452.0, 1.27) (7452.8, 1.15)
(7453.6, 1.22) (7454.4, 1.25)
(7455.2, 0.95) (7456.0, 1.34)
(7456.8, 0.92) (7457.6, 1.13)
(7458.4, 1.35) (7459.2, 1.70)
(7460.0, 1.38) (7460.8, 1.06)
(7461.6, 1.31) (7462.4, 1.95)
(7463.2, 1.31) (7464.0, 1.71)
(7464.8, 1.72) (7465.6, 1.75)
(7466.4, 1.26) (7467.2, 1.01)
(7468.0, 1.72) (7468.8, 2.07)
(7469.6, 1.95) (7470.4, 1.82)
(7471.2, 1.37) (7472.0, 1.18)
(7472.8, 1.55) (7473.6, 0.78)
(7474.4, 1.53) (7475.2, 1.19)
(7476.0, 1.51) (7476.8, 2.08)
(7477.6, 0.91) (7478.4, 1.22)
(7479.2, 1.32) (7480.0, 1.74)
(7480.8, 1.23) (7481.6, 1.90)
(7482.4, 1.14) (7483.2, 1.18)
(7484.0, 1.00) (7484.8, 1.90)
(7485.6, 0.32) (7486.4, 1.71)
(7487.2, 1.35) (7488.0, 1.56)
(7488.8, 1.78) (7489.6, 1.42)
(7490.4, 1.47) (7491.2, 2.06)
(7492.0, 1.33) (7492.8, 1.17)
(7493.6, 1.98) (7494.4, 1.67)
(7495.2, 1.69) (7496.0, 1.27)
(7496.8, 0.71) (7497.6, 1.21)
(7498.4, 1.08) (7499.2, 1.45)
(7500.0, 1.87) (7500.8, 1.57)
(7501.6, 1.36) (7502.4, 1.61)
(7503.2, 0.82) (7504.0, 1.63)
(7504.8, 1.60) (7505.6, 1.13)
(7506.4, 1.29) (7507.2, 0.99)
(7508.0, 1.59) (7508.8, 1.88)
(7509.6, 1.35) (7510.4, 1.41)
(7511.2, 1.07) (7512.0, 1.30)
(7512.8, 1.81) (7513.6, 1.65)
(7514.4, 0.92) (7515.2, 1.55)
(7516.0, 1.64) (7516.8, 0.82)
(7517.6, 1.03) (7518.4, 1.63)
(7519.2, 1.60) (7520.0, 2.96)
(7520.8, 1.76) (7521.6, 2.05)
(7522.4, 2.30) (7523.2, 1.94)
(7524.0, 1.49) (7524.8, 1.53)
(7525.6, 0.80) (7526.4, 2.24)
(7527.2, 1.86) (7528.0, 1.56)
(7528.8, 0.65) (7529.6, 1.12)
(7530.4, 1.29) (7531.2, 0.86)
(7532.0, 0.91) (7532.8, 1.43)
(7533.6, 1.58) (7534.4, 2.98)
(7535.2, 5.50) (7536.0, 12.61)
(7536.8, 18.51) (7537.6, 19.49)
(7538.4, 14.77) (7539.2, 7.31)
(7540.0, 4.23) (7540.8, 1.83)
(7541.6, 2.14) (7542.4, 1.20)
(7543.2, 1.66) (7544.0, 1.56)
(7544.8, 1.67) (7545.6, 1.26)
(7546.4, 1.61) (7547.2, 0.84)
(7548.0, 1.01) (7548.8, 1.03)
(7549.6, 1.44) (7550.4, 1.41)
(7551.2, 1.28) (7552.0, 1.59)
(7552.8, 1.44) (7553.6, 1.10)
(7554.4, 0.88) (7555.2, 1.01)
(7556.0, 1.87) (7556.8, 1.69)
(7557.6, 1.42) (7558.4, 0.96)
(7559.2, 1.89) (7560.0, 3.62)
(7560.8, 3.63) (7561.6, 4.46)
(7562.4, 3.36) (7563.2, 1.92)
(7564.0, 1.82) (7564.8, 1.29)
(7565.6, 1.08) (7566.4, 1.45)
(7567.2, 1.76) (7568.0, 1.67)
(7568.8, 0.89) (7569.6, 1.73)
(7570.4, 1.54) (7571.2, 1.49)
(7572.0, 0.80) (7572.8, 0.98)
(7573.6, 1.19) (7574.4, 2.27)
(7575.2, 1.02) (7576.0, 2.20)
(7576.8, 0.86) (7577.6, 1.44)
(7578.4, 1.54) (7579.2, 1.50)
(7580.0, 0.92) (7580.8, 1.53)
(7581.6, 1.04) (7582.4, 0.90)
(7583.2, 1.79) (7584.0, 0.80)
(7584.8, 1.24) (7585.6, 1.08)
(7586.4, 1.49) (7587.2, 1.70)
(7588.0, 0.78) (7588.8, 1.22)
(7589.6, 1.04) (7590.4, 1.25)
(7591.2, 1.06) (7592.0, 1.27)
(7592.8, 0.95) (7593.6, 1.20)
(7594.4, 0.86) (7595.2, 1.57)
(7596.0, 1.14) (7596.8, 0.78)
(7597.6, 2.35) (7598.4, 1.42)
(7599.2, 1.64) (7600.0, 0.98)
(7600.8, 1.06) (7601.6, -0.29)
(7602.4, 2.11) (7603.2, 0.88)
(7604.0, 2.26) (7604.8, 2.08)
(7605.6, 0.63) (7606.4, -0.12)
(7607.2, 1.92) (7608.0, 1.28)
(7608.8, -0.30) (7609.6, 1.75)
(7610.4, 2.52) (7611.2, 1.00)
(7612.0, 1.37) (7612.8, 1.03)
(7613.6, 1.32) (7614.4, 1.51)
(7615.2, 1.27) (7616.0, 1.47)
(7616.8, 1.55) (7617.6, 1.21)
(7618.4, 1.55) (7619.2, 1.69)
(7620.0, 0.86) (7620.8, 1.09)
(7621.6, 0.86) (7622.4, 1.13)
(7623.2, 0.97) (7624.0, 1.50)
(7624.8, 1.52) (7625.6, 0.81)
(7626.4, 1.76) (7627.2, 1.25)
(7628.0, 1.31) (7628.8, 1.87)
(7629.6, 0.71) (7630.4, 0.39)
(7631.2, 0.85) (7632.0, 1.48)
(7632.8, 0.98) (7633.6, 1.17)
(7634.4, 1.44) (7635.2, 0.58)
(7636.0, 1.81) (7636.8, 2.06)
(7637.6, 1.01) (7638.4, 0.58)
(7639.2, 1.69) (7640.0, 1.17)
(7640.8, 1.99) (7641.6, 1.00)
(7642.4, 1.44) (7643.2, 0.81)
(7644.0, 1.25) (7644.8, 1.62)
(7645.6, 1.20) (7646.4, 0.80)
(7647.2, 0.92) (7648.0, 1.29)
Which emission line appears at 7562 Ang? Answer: [N II]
